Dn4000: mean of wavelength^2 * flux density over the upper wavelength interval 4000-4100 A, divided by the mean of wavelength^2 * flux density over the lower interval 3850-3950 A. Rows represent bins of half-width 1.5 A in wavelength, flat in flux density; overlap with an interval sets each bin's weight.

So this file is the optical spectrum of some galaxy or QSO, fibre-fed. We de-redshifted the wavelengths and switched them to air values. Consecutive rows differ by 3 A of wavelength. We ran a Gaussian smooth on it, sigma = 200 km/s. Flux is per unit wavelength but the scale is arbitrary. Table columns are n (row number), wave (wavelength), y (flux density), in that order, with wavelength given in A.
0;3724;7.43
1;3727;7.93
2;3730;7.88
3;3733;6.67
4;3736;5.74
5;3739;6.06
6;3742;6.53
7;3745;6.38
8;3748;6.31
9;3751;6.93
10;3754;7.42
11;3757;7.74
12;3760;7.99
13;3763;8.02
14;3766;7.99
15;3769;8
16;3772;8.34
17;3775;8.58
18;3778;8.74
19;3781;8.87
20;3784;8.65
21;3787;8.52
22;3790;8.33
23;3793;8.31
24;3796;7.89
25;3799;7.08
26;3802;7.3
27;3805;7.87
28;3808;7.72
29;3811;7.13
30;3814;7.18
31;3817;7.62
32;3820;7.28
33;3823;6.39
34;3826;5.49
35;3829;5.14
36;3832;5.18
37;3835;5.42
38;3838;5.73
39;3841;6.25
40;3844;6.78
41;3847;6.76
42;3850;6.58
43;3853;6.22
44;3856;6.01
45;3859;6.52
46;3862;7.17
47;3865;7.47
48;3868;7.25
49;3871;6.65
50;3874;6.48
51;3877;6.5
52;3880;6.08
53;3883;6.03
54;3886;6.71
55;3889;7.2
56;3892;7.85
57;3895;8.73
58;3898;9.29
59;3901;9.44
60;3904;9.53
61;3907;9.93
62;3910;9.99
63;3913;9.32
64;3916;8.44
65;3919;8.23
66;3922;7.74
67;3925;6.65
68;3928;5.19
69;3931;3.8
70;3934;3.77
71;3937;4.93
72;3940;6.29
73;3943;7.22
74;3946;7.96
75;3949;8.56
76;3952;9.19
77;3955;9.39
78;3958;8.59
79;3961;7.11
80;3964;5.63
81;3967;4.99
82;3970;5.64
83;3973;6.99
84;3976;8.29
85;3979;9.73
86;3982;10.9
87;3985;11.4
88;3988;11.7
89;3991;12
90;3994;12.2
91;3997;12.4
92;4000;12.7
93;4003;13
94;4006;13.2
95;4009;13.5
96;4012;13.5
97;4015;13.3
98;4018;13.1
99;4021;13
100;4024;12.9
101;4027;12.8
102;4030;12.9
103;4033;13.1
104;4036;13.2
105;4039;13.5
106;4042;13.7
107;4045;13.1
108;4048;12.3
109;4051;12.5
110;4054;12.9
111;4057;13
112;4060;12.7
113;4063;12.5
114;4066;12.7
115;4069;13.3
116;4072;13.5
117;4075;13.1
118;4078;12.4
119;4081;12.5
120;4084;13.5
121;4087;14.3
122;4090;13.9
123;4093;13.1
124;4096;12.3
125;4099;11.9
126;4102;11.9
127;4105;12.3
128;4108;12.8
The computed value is 1.9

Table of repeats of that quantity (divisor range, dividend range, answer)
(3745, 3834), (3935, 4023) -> 1.46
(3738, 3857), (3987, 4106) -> 2.04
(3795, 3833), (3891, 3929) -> 1.31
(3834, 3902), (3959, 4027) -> 1.67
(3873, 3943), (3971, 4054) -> 1.77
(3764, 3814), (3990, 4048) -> 1.82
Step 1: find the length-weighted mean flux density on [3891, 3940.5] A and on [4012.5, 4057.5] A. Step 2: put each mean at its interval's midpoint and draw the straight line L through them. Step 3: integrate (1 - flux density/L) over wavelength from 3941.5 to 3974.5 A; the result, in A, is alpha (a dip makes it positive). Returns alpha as 7.2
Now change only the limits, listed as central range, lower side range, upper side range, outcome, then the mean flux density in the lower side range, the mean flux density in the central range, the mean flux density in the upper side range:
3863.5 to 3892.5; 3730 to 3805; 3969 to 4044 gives 8.57 A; 7.61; 6.79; 12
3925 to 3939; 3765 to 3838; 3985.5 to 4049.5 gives 7.82 A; 7.42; 4.73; 12.9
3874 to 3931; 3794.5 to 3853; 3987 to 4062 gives 8.16 A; 6.66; 7.79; 12.9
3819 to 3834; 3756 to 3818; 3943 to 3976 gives 3.88 A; 8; 5.83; 7.44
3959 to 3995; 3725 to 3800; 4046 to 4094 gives 8.19 A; 7.64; 8.83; 13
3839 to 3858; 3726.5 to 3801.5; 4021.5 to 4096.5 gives 5.71 A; 7.63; 6.42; 13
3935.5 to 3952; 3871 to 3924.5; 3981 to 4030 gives 4.66 A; 8.02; 7.19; 12.6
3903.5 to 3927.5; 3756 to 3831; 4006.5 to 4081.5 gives 3.98 A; 7.67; 8.55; 13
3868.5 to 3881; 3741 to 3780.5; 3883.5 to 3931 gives 2.33 A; 7.66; 6.51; 8.09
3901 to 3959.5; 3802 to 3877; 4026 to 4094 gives 9.80 A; 6.61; 7.66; 13.1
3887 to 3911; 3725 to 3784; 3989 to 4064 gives 3.39 A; 7.51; 8.93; 12.9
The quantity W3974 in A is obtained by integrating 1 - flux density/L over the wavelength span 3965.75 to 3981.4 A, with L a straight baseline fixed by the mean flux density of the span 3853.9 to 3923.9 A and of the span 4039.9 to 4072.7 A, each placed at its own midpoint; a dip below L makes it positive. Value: 4.5 A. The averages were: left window 7.74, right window 12.9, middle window 7.38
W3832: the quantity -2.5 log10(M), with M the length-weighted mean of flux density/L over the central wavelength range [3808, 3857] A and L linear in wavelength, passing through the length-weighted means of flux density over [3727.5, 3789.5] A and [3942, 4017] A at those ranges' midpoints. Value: 0.30 mag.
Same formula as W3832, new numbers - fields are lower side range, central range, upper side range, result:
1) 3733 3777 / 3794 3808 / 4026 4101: 0.08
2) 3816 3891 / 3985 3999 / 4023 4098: -0.11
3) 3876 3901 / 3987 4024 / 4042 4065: -0.14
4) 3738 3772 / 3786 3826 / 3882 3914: 0.03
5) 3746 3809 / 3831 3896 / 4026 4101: 0.39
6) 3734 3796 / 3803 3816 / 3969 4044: 0.14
